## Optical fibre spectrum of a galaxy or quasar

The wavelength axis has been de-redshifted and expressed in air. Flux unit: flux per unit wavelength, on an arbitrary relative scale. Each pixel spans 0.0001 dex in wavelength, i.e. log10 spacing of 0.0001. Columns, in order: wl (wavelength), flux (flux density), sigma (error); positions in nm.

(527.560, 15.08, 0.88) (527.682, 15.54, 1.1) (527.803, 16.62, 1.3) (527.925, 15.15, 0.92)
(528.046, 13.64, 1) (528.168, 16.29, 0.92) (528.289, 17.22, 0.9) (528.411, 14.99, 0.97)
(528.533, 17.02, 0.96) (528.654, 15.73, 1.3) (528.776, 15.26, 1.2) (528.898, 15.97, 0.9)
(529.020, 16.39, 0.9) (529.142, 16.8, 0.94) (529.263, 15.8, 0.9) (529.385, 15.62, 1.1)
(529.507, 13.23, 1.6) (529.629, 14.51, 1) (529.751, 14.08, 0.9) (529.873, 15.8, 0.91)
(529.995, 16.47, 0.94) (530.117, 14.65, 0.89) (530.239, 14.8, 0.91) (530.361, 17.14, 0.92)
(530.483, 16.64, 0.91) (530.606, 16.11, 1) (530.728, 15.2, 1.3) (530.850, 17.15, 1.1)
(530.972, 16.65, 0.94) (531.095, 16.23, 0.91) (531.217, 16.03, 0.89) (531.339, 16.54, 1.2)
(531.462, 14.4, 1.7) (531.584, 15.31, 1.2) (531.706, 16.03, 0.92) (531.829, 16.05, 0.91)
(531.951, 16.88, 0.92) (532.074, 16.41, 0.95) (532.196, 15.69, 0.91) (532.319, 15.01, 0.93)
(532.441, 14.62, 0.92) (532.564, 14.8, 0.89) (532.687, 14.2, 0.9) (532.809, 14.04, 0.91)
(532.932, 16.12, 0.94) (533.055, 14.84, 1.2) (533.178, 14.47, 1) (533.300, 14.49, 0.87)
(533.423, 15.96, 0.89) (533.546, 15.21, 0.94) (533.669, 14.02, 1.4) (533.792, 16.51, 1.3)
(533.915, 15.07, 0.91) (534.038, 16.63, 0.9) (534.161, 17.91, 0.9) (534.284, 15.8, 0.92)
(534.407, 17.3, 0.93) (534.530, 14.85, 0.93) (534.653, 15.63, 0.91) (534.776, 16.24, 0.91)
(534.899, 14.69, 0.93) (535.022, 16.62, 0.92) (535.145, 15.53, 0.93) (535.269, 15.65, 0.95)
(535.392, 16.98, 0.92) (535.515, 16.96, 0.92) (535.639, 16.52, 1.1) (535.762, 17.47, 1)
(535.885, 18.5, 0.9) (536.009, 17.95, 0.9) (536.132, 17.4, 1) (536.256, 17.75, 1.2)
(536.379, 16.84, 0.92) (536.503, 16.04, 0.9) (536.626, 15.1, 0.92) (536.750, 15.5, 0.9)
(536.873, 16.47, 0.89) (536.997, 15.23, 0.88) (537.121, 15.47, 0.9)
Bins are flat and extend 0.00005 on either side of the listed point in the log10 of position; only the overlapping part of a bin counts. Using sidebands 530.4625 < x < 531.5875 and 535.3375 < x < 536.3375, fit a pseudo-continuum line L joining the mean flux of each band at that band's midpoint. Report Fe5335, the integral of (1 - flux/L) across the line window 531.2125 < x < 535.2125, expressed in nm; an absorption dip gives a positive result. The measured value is 0.26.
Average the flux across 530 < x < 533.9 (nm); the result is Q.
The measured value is 15.6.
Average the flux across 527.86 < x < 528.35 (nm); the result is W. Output 15.6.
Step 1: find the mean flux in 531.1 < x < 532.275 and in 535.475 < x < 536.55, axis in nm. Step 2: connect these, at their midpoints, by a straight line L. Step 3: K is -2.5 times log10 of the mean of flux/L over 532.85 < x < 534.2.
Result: 0.07 mag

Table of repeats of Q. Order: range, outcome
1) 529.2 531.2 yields 15.6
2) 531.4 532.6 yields 15.5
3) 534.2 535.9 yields 16.3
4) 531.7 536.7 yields 16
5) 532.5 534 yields 15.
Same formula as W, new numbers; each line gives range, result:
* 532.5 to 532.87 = 14.3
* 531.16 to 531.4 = 16.3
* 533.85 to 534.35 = 16.4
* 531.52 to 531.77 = 15.7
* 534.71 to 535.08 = 15.9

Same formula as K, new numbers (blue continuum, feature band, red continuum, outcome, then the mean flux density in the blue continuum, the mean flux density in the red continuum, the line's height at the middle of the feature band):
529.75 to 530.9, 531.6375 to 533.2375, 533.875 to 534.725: 0.05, 15.9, 16.2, 16.1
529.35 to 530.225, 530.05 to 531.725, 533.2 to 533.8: -0.07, 14.9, 15.1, 14.9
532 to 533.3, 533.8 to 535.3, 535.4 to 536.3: 0.03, 15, 17.5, 16.5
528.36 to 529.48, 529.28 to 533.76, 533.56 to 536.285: 0.05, 15.9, 16.4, 16.1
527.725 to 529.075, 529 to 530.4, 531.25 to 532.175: 0.03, 15.8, 15.9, 15.9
